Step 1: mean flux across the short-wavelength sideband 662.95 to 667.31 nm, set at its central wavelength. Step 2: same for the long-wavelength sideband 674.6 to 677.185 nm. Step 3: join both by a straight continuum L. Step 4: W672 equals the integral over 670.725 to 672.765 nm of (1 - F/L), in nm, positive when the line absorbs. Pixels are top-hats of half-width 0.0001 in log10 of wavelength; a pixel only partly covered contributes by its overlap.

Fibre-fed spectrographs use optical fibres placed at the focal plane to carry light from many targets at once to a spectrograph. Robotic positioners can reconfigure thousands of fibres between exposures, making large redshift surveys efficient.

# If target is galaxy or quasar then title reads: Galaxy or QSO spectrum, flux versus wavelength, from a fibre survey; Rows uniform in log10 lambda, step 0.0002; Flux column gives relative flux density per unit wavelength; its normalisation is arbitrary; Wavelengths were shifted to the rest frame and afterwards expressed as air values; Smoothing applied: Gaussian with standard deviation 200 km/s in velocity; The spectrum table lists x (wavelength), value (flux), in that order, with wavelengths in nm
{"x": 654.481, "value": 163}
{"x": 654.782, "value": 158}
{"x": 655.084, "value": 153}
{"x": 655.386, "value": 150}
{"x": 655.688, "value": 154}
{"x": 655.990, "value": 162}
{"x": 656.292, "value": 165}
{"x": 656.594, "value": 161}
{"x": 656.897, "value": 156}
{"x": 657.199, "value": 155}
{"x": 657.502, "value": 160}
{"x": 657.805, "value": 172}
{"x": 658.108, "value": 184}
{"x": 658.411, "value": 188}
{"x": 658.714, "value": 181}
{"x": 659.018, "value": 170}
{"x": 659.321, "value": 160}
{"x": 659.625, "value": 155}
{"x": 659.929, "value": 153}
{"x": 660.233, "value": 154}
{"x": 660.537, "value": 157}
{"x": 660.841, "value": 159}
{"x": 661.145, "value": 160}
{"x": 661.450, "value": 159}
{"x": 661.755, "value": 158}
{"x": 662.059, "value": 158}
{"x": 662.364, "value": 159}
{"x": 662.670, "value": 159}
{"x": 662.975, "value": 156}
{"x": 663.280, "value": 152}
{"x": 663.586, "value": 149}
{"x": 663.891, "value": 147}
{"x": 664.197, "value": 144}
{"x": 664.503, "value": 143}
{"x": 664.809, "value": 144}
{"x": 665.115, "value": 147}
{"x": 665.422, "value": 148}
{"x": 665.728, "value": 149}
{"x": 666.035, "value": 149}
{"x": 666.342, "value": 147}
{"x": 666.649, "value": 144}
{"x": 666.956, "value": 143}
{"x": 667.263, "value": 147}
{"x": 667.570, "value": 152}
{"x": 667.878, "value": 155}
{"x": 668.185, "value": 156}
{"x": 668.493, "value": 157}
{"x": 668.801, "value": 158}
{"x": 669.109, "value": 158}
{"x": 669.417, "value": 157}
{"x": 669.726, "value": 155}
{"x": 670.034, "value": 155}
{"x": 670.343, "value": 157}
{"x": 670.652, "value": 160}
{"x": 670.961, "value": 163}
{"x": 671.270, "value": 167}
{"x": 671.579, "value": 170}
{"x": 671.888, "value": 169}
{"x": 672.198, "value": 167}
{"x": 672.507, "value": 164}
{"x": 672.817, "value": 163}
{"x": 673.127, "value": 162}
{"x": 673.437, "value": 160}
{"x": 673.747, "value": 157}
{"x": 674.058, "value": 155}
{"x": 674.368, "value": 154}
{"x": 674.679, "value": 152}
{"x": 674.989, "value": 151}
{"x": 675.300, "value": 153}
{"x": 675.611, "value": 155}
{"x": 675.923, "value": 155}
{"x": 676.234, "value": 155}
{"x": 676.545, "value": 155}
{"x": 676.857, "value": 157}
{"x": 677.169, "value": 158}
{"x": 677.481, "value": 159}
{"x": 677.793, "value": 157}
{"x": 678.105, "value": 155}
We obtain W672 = -0.197 nm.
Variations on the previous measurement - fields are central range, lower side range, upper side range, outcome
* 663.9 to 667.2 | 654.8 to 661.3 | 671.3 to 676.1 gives 0.31 nm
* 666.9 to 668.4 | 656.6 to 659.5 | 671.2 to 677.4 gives 0.11 nm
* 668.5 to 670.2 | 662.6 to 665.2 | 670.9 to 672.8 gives 0.05 nm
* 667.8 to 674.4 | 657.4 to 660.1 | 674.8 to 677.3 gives -0.05 nm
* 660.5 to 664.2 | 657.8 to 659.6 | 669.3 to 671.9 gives 0.33 nm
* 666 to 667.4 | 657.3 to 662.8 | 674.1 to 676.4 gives 0.12 nm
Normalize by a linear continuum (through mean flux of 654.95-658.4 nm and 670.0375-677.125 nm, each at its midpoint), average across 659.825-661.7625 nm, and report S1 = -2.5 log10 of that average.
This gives 0.029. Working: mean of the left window 162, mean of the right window 159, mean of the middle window 157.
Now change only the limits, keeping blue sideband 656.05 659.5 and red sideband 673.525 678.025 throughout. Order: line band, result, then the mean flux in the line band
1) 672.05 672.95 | -0.05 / 165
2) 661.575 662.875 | 0.04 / 158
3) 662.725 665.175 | 0.11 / 148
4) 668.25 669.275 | 0.02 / 158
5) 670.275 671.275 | -0.02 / 161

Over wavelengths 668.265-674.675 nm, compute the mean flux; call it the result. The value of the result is 160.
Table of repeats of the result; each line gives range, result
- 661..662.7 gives 159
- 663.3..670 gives 150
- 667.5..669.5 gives 156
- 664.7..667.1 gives 146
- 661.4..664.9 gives 152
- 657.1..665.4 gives 158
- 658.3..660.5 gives 165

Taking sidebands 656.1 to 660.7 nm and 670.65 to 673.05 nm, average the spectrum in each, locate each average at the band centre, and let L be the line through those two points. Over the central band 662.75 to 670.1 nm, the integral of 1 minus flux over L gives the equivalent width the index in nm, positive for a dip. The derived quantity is 0.65 nm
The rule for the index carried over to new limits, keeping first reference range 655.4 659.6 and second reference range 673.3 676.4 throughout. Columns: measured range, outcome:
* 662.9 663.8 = 0.058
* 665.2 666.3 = 0.083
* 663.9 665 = 0.117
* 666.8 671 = 0.093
